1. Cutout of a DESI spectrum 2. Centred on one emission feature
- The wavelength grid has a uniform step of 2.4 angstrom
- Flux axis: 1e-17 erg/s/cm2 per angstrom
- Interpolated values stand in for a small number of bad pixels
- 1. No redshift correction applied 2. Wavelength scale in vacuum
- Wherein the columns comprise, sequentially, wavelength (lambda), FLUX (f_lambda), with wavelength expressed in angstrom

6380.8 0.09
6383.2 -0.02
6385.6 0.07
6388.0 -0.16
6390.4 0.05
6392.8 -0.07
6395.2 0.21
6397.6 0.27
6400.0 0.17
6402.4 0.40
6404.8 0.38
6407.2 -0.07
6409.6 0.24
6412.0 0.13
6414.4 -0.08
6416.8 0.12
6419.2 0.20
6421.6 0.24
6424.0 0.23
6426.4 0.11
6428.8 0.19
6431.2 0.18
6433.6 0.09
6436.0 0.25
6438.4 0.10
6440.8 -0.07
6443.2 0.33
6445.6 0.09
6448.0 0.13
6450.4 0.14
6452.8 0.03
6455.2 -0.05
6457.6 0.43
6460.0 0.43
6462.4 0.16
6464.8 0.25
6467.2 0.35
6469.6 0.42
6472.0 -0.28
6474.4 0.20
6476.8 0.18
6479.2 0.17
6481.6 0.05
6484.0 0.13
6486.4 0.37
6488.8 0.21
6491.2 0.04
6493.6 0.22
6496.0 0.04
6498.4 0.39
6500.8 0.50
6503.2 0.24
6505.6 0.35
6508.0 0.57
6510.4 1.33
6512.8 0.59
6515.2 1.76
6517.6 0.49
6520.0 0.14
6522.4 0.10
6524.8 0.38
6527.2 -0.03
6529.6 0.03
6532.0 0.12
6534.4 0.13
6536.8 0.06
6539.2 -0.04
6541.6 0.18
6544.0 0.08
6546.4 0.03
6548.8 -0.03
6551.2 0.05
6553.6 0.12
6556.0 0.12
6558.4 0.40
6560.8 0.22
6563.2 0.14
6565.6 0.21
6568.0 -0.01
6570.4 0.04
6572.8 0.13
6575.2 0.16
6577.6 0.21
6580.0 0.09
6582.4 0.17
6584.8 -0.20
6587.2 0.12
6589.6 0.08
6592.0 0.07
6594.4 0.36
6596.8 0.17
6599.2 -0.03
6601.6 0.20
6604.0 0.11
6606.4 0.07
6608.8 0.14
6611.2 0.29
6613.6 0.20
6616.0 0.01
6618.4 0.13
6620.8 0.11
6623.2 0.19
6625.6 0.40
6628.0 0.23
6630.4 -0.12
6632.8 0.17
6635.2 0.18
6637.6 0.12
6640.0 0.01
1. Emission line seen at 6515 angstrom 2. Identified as [O II]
